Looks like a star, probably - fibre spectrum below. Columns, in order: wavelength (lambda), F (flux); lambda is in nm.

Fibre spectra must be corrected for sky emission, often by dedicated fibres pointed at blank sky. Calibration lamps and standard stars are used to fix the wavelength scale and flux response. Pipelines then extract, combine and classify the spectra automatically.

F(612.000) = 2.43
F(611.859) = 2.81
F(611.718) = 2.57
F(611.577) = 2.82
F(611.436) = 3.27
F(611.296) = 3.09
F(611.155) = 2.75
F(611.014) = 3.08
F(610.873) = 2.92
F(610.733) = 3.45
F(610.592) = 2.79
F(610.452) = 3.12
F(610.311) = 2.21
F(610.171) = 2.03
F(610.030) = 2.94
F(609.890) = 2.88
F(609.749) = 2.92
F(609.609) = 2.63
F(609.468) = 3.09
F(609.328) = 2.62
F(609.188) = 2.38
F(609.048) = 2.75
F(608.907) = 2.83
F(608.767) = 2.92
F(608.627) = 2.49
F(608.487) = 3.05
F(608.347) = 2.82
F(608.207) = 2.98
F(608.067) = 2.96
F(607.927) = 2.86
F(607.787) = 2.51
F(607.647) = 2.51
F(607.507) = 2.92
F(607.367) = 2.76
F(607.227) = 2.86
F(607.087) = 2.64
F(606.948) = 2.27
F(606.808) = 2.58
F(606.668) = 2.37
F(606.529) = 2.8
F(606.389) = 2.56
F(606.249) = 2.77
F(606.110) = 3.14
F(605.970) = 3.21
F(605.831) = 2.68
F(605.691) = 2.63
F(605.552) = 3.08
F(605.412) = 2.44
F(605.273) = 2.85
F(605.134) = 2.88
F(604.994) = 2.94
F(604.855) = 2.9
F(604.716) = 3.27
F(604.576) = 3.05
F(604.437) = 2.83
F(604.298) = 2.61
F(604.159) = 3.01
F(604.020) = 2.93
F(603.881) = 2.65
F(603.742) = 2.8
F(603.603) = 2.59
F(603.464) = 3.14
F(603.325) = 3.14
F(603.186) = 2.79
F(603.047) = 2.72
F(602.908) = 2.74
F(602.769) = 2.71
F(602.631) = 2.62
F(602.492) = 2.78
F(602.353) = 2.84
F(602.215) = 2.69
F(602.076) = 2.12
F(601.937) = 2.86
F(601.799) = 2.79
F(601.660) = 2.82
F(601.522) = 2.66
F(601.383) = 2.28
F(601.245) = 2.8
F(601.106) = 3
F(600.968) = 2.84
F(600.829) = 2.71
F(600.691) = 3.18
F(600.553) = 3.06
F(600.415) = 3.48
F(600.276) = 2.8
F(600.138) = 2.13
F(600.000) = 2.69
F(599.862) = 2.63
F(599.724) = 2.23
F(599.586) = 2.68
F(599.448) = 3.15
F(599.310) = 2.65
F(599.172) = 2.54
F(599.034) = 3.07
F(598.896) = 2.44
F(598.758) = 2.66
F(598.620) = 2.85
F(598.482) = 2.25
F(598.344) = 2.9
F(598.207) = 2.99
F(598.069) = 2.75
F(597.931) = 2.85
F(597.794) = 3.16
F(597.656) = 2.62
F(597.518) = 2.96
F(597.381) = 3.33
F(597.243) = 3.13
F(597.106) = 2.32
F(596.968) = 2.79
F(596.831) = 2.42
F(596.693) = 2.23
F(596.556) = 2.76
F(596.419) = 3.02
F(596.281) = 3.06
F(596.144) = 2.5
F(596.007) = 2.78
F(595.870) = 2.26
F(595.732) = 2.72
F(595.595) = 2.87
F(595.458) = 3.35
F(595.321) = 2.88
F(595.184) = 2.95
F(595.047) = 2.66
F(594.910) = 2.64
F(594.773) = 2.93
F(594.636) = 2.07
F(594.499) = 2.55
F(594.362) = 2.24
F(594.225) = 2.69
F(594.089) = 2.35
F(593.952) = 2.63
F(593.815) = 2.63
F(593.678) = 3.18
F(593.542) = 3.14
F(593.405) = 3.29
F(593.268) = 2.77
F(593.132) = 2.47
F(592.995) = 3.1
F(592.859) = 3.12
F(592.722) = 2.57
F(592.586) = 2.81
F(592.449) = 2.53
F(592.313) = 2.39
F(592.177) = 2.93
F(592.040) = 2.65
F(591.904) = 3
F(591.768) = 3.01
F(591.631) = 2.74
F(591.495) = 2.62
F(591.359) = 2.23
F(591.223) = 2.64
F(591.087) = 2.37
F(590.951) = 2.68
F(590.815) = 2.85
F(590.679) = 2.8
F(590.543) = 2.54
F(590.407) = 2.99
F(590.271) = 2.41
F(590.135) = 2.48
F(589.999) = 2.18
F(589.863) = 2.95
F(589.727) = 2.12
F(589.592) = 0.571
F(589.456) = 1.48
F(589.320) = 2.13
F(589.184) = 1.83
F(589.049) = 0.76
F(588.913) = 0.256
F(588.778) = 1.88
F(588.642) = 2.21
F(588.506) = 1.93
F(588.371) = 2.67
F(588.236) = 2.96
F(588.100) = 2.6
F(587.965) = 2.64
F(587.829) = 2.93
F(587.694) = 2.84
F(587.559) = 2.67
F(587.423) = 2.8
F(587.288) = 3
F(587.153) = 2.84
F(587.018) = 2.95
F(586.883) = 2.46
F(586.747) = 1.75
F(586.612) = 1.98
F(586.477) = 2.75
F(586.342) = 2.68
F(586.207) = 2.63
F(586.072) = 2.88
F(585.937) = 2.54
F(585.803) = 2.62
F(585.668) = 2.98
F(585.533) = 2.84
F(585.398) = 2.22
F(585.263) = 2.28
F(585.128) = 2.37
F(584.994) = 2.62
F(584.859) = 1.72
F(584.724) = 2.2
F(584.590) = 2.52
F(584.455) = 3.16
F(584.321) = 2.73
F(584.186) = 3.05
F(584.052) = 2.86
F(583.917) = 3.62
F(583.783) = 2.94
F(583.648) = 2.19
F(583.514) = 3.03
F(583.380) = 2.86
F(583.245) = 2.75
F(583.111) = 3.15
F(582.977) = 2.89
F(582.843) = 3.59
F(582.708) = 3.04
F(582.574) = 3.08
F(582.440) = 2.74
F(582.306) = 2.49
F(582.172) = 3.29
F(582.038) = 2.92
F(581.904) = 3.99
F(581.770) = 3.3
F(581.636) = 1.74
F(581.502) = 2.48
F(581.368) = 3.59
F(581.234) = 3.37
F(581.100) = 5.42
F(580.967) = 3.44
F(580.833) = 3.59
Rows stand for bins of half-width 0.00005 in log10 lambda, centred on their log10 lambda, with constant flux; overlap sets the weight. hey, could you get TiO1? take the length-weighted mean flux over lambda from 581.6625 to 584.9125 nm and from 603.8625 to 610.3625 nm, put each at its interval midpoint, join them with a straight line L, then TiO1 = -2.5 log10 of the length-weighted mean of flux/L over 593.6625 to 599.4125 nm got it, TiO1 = 0.04 mag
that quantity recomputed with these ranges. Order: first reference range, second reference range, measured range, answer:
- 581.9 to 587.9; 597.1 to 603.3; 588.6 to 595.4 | 0.115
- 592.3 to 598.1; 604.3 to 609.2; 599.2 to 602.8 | 0.014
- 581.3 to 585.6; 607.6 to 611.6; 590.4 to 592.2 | 0.046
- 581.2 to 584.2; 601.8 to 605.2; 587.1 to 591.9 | 0.233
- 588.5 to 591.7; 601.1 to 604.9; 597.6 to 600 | -0.061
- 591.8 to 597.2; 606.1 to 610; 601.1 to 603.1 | 0.020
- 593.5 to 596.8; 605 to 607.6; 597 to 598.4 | -0.071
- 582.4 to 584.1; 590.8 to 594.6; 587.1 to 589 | 0.176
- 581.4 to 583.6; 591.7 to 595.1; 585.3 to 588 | 0.090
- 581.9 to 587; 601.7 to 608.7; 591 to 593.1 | 0.017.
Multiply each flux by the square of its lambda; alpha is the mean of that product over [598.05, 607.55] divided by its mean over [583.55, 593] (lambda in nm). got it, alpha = 1.16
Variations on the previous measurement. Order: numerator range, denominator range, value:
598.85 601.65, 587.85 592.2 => 1.23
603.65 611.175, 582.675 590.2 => 1.21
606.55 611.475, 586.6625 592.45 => 1.23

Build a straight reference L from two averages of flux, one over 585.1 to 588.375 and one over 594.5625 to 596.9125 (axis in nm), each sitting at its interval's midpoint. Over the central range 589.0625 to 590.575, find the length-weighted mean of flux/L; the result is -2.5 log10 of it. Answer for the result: 0.26 mag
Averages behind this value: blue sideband 2.64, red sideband 2.71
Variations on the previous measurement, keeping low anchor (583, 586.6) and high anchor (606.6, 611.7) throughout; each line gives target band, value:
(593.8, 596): 0.03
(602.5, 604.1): -0.02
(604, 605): -0.07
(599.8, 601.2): -0.04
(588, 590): 0.38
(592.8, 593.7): -0.11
